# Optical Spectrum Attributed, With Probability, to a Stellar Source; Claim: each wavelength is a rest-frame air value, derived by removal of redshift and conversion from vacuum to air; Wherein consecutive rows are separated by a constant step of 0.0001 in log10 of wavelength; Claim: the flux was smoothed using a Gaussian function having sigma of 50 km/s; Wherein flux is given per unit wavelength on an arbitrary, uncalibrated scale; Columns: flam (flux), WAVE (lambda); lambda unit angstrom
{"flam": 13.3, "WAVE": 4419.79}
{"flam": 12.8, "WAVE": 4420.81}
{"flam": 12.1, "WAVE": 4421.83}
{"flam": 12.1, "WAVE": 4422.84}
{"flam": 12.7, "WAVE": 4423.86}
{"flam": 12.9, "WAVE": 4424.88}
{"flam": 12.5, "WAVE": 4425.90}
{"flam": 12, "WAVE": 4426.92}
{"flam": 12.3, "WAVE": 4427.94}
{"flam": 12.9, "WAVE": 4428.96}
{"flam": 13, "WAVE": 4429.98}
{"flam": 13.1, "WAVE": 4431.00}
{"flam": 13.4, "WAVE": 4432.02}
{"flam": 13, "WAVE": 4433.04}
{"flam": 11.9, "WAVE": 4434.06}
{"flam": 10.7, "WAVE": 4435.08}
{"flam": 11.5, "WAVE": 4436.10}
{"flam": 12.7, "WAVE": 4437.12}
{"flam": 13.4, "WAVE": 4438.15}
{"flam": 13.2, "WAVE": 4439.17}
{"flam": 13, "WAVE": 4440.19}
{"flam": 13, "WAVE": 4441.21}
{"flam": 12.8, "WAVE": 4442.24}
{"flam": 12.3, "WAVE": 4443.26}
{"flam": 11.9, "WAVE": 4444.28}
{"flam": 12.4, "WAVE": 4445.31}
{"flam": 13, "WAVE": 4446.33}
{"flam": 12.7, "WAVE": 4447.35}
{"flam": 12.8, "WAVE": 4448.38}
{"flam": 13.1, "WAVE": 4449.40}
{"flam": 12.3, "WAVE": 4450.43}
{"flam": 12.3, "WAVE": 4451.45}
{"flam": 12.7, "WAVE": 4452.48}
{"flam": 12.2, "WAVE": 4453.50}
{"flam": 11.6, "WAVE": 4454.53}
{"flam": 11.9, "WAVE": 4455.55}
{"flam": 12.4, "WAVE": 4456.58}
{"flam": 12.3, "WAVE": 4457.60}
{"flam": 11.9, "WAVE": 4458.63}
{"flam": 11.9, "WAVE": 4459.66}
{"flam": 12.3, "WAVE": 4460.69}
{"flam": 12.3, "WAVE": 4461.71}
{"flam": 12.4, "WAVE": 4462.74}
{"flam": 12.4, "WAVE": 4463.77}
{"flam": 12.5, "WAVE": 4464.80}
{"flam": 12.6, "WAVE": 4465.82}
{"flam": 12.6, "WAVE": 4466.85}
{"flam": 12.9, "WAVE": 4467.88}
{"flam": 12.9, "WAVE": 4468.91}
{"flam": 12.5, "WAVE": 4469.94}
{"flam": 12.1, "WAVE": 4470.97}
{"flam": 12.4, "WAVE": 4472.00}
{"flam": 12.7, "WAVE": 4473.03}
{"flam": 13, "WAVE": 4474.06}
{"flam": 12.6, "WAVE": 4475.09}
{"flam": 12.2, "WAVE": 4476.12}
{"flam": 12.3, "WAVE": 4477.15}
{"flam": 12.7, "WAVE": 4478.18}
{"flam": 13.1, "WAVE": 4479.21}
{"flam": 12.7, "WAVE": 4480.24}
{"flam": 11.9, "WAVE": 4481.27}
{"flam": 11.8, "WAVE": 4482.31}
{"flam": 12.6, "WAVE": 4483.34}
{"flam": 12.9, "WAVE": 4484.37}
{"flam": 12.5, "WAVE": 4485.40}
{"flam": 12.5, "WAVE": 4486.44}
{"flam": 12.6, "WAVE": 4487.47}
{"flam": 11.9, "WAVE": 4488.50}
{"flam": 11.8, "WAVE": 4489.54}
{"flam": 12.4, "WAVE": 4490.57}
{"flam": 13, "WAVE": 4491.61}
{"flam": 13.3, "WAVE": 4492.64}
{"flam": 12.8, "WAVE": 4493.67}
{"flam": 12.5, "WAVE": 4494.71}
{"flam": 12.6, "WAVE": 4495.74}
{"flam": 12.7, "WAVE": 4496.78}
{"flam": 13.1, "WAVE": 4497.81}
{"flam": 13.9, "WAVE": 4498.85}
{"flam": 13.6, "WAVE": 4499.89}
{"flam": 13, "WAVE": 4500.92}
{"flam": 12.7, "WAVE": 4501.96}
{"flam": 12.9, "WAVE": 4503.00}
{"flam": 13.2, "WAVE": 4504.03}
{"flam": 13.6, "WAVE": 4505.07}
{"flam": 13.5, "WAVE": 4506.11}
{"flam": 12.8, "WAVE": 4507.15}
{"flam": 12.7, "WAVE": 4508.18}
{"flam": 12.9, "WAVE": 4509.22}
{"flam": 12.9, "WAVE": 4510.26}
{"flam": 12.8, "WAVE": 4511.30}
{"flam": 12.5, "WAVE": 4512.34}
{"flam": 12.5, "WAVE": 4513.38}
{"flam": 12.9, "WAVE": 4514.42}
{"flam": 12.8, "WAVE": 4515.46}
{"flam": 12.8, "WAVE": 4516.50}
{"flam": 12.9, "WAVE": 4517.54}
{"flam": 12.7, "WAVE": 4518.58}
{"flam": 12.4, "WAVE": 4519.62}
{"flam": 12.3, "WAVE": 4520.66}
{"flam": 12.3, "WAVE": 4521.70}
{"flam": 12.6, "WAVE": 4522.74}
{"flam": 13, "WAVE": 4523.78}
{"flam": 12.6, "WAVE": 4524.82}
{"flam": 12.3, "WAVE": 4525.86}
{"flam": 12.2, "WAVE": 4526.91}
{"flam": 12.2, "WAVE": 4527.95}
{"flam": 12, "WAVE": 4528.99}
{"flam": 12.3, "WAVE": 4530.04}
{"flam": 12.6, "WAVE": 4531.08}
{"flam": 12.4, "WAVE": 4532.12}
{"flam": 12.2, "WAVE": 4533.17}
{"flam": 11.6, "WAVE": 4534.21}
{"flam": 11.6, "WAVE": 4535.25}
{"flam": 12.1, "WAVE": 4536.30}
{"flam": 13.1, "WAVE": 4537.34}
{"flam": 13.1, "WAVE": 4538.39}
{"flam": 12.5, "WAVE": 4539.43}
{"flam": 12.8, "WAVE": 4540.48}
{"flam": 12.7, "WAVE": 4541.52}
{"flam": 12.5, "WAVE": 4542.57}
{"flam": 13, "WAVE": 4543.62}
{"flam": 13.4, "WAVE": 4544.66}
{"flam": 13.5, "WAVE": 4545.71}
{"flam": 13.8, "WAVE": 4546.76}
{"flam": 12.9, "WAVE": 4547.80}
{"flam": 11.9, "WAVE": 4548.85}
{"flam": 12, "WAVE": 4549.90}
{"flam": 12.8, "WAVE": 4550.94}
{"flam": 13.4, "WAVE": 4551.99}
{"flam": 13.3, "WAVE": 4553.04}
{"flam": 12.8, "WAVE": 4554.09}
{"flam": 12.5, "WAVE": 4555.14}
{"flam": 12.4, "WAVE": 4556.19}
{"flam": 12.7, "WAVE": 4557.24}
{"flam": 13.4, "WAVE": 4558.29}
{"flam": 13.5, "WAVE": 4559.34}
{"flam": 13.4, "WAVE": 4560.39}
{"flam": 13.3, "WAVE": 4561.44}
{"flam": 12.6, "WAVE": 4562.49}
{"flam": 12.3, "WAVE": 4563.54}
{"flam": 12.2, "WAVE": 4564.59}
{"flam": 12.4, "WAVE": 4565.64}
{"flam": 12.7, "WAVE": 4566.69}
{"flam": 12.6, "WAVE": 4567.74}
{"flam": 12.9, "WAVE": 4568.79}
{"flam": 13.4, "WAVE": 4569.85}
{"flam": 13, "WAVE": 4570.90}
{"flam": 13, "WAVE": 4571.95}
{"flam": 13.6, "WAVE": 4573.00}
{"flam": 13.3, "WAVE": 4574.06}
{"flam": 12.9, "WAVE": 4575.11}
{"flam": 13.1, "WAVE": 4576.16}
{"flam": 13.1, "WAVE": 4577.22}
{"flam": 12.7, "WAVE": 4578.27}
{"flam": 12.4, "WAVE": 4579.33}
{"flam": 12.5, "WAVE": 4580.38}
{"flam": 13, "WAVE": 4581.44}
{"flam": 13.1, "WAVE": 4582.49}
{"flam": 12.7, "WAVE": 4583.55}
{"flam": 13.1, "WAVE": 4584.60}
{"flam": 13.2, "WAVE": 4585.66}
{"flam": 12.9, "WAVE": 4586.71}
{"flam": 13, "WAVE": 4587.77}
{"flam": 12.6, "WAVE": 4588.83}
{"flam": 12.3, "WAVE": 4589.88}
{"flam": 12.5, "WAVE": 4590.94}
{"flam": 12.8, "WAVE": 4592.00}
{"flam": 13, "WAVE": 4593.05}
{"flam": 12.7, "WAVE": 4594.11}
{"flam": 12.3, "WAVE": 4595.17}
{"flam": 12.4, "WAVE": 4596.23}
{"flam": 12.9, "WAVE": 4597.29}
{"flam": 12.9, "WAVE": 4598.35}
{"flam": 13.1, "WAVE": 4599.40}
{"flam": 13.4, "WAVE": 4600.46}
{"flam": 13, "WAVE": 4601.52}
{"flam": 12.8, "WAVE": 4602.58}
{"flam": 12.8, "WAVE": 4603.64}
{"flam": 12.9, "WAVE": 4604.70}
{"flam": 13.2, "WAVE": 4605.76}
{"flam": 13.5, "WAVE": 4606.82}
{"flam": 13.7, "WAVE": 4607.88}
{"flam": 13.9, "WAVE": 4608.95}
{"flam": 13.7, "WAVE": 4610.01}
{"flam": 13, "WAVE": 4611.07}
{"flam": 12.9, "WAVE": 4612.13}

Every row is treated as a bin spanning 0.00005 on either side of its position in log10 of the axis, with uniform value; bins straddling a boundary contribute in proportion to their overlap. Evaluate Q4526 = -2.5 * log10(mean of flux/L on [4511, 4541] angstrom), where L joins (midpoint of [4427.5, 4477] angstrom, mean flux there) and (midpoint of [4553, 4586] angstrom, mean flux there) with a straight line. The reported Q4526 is 0.023 mag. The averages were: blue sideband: 12.5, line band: 12.5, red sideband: 12.9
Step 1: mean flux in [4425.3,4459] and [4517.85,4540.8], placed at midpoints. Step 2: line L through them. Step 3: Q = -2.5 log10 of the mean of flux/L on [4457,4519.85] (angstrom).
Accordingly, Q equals -0.02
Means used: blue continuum 12.5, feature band 12.7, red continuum 12.4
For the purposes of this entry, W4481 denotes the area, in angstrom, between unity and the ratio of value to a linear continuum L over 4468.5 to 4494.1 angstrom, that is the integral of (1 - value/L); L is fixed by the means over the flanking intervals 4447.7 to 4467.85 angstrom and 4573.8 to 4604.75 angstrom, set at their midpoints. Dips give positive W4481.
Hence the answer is -0.2 angstrom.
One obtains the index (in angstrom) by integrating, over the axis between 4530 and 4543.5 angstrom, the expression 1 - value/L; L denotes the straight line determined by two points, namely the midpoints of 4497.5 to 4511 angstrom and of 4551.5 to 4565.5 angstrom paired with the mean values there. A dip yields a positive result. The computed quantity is 0.56 angstrom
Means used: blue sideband 13.1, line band 12.4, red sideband 12.9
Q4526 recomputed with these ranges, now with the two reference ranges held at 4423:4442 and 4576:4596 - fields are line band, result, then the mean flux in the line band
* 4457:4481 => 0.01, 12.5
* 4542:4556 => -0.01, 12.9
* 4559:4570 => -0.01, 12.8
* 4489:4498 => 0.00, 12.7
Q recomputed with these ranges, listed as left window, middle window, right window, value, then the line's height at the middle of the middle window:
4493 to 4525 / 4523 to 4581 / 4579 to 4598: 0.01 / 12.8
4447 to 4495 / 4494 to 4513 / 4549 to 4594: -0.03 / 12.6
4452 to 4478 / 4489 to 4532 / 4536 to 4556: -0.01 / 12.6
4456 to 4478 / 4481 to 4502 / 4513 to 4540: -0.02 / 12.4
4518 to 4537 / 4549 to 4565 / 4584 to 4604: -0.02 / 12.5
